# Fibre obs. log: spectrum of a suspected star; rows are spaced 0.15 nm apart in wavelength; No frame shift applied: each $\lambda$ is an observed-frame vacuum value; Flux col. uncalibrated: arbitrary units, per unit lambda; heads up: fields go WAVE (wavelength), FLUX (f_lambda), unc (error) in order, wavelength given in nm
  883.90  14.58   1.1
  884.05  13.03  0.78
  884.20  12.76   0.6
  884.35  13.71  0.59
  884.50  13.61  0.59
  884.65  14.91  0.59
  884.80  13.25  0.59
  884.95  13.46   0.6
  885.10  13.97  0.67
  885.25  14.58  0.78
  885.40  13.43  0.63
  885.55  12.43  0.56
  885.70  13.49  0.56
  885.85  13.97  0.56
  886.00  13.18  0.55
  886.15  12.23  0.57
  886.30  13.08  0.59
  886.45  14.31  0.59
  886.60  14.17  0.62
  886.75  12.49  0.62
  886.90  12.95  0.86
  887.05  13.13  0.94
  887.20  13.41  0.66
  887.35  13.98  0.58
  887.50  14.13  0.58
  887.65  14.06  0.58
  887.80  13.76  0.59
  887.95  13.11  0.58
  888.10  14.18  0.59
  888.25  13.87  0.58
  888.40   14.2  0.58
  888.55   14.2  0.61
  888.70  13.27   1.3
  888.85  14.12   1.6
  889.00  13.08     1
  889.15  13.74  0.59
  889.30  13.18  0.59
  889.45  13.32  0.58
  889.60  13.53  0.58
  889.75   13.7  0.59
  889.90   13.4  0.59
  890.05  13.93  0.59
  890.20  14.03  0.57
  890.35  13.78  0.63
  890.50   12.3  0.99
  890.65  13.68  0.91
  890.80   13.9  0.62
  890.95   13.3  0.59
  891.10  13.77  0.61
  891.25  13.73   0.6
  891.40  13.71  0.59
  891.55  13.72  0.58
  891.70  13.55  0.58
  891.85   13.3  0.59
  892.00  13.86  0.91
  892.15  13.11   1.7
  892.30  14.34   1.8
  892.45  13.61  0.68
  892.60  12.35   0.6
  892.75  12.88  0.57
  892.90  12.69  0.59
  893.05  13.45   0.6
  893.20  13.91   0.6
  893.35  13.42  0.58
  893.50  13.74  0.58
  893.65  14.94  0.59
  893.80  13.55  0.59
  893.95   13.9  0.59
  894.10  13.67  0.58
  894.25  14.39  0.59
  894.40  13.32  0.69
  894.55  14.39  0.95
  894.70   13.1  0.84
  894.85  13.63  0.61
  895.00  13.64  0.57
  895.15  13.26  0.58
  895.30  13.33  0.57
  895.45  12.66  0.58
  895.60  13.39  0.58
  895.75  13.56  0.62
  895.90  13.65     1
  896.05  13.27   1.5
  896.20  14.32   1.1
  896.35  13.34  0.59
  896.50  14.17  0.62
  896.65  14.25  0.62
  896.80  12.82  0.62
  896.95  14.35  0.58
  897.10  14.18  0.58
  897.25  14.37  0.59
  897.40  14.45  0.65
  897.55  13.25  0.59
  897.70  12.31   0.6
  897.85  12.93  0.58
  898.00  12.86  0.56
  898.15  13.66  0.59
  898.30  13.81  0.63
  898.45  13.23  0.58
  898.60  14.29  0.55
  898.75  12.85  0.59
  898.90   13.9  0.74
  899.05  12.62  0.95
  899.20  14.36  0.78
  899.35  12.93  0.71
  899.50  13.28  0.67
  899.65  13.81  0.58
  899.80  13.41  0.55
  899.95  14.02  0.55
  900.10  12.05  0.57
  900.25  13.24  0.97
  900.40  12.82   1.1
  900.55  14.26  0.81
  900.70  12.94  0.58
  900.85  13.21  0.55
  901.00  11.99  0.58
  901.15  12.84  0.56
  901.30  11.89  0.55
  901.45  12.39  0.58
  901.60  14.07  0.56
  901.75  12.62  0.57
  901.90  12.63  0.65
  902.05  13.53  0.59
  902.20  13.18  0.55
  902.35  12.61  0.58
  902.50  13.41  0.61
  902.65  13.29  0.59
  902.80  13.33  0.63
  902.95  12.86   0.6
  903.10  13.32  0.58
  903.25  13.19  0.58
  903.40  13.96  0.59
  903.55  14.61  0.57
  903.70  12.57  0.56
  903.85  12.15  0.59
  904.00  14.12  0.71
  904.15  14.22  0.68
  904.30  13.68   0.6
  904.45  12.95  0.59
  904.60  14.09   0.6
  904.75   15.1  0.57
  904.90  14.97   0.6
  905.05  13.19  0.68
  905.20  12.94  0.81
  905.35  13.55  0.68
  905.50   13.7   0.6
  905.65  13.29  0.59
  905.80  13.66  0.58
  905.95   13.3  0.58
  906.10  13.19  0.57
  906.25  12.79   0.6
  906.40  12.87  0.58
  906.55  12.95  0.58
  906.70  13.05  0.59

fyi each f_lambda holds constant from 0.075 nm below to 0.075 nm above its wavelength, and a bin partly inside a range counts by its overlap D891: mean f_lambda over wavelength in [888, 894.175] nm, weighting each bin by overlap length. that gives 13.6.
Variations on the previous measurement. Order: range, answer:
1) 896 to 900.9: 13.5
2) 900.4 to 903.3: 13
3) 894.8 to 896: 13.4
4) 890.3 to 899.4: 13.6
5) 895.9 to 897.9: 13.7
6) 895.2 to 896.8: 13.6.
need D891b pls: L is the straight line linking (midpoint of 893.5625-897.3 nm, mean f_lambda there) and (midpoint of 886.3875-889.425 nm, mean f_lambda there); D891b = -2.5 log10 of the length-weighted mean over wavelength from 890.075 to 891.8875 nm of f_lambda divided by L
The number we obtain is 0.01 mag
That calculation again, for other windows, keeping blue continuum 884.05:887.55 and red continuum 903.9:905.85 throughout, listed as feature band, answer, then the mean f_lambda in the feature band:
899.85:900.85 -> 0.04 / 13.2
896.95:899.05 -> 0.01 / 13.5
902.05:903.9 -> 0.04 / 13.2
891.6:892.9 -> 0.02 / 13.3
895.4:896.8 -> 0.00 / 13.6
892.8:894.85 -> -0.01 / 13.7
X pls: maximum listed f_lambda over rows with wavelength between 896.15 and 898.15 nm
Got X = 14.45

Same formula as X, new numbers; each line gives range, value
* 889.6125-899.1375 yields 14.94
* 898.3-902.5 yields 14.36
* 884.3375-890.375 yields 14.91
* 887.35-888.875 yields 14.2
